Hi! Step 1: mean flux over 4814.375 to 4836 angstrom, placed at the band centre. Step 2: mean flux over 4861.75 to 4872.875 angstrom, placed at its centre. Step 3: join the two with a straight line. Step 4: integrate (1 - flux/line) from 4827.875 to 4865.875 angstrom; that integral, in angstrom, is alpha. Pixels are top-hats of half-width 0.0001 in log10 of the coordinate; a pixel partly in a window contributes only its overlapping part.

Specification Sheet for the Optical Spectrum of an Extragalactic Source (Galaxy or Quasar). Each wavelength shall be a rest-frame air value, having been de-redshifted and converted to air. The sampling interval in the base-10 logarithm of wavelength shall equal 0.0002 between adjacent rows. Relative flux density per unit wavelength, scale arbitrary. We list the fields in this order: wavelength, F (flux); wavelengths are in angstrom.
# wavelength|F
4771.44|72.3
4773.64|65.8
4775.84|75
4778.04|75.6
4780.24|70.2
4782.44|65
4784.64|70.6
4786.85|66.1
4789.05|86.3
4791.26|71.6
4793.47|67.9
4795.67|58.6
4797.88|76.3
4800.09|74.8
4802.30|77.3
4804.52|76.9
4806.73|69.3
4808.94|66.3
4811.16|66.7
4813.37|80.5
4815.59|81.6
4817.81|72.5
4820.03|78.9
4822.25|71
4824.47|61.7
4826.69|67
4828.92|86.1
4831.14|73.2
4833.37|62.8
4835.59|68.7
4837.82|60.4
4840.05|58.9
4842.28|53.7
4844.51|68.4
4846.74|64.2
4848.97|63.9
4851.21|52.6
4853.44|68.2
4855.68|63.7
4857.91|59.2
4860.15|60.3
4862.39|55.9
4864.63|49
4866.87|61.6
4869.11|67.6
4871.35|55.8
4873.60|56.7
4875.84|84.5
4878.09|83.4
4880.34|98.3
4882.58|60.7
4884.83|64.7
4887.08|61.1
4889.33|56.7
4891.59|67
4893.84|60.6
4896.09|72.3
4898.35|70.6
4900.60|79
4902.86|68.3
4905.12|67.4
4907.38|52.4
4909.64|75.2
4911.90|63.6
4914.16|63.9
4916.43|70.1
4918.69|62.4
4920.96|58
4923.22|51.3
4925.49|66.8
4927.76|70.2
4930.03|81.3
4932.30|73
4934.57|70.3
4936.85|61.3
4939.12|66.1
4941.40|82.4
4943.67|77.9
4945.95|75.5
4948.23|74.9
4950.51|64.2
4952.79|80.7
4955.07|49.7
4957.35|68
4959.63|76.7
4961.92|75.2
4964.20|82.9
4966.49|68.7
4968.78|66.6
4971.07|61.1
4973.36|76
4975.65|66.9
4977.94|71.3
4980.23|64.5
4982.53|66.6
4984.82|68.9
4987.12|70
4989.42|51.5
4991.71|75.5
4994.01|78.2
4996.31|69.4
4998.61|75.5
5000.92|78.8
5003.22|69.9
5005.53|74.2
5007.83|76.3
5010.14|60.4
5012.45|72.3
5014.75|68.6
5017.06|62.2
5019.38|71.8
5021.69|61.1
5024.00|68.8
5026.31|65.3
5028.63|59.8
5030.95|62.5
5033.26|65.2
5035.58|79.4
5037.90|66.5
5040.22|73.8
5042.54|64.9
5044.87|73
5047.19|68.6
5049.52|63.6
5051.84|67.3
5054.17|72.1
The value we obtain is 1.3 angstrom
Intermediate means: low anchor 72.5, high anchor 58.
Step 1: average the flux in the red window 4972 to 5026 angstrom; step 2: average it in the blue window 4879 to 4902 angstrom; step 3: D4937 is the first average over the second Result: 1.0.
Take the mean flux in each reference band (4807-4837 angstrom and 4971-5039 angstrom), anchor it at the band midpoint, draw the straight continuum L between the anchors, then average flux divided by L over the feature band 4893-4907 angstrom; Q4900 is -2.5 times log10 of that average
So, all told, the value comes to 0.02 mag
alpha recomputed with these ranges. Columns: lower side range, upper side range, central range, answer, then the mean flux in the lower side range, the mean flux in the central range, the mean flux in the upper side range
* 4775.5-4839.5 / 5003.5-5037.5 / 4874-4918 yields 0.5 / 71.5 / 69.2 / 67.7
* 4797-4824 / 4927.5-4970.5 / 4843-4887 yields 4.9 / 74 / 65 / 71.8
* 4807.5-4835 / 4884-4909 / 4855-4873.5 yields 2.6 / 72.3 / 58.9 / 65.7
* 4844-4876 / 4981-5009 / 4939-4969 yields -1.9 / 61.3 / 72.5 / 71.1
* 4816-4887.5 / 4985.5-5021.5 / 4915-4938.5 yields 0.6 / 66.3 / 66.4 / 70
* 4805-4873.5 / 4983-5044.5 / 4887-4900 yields 0.2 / 65.6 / 65.6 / 68.9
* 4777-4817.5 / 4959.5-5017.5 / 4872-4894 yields 0.6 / 72.3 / 69.4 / 70.3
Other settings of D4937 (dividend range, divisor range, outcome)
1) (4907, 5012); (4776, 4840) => 0.97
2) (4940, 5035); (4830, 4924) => 1.08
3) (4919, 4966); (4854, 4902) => 1.06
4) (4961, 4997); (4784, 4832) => 0.96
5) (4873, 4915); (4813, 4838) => 0.95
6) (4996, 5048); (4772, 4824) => 0.96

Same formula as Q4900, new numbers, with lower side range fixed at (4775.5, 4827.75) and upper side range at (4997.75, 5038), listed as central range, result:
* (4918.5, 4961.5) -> 0.01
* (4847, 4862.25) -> 0.17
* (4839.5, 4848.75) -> 0.16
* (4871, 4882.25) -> -0.08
